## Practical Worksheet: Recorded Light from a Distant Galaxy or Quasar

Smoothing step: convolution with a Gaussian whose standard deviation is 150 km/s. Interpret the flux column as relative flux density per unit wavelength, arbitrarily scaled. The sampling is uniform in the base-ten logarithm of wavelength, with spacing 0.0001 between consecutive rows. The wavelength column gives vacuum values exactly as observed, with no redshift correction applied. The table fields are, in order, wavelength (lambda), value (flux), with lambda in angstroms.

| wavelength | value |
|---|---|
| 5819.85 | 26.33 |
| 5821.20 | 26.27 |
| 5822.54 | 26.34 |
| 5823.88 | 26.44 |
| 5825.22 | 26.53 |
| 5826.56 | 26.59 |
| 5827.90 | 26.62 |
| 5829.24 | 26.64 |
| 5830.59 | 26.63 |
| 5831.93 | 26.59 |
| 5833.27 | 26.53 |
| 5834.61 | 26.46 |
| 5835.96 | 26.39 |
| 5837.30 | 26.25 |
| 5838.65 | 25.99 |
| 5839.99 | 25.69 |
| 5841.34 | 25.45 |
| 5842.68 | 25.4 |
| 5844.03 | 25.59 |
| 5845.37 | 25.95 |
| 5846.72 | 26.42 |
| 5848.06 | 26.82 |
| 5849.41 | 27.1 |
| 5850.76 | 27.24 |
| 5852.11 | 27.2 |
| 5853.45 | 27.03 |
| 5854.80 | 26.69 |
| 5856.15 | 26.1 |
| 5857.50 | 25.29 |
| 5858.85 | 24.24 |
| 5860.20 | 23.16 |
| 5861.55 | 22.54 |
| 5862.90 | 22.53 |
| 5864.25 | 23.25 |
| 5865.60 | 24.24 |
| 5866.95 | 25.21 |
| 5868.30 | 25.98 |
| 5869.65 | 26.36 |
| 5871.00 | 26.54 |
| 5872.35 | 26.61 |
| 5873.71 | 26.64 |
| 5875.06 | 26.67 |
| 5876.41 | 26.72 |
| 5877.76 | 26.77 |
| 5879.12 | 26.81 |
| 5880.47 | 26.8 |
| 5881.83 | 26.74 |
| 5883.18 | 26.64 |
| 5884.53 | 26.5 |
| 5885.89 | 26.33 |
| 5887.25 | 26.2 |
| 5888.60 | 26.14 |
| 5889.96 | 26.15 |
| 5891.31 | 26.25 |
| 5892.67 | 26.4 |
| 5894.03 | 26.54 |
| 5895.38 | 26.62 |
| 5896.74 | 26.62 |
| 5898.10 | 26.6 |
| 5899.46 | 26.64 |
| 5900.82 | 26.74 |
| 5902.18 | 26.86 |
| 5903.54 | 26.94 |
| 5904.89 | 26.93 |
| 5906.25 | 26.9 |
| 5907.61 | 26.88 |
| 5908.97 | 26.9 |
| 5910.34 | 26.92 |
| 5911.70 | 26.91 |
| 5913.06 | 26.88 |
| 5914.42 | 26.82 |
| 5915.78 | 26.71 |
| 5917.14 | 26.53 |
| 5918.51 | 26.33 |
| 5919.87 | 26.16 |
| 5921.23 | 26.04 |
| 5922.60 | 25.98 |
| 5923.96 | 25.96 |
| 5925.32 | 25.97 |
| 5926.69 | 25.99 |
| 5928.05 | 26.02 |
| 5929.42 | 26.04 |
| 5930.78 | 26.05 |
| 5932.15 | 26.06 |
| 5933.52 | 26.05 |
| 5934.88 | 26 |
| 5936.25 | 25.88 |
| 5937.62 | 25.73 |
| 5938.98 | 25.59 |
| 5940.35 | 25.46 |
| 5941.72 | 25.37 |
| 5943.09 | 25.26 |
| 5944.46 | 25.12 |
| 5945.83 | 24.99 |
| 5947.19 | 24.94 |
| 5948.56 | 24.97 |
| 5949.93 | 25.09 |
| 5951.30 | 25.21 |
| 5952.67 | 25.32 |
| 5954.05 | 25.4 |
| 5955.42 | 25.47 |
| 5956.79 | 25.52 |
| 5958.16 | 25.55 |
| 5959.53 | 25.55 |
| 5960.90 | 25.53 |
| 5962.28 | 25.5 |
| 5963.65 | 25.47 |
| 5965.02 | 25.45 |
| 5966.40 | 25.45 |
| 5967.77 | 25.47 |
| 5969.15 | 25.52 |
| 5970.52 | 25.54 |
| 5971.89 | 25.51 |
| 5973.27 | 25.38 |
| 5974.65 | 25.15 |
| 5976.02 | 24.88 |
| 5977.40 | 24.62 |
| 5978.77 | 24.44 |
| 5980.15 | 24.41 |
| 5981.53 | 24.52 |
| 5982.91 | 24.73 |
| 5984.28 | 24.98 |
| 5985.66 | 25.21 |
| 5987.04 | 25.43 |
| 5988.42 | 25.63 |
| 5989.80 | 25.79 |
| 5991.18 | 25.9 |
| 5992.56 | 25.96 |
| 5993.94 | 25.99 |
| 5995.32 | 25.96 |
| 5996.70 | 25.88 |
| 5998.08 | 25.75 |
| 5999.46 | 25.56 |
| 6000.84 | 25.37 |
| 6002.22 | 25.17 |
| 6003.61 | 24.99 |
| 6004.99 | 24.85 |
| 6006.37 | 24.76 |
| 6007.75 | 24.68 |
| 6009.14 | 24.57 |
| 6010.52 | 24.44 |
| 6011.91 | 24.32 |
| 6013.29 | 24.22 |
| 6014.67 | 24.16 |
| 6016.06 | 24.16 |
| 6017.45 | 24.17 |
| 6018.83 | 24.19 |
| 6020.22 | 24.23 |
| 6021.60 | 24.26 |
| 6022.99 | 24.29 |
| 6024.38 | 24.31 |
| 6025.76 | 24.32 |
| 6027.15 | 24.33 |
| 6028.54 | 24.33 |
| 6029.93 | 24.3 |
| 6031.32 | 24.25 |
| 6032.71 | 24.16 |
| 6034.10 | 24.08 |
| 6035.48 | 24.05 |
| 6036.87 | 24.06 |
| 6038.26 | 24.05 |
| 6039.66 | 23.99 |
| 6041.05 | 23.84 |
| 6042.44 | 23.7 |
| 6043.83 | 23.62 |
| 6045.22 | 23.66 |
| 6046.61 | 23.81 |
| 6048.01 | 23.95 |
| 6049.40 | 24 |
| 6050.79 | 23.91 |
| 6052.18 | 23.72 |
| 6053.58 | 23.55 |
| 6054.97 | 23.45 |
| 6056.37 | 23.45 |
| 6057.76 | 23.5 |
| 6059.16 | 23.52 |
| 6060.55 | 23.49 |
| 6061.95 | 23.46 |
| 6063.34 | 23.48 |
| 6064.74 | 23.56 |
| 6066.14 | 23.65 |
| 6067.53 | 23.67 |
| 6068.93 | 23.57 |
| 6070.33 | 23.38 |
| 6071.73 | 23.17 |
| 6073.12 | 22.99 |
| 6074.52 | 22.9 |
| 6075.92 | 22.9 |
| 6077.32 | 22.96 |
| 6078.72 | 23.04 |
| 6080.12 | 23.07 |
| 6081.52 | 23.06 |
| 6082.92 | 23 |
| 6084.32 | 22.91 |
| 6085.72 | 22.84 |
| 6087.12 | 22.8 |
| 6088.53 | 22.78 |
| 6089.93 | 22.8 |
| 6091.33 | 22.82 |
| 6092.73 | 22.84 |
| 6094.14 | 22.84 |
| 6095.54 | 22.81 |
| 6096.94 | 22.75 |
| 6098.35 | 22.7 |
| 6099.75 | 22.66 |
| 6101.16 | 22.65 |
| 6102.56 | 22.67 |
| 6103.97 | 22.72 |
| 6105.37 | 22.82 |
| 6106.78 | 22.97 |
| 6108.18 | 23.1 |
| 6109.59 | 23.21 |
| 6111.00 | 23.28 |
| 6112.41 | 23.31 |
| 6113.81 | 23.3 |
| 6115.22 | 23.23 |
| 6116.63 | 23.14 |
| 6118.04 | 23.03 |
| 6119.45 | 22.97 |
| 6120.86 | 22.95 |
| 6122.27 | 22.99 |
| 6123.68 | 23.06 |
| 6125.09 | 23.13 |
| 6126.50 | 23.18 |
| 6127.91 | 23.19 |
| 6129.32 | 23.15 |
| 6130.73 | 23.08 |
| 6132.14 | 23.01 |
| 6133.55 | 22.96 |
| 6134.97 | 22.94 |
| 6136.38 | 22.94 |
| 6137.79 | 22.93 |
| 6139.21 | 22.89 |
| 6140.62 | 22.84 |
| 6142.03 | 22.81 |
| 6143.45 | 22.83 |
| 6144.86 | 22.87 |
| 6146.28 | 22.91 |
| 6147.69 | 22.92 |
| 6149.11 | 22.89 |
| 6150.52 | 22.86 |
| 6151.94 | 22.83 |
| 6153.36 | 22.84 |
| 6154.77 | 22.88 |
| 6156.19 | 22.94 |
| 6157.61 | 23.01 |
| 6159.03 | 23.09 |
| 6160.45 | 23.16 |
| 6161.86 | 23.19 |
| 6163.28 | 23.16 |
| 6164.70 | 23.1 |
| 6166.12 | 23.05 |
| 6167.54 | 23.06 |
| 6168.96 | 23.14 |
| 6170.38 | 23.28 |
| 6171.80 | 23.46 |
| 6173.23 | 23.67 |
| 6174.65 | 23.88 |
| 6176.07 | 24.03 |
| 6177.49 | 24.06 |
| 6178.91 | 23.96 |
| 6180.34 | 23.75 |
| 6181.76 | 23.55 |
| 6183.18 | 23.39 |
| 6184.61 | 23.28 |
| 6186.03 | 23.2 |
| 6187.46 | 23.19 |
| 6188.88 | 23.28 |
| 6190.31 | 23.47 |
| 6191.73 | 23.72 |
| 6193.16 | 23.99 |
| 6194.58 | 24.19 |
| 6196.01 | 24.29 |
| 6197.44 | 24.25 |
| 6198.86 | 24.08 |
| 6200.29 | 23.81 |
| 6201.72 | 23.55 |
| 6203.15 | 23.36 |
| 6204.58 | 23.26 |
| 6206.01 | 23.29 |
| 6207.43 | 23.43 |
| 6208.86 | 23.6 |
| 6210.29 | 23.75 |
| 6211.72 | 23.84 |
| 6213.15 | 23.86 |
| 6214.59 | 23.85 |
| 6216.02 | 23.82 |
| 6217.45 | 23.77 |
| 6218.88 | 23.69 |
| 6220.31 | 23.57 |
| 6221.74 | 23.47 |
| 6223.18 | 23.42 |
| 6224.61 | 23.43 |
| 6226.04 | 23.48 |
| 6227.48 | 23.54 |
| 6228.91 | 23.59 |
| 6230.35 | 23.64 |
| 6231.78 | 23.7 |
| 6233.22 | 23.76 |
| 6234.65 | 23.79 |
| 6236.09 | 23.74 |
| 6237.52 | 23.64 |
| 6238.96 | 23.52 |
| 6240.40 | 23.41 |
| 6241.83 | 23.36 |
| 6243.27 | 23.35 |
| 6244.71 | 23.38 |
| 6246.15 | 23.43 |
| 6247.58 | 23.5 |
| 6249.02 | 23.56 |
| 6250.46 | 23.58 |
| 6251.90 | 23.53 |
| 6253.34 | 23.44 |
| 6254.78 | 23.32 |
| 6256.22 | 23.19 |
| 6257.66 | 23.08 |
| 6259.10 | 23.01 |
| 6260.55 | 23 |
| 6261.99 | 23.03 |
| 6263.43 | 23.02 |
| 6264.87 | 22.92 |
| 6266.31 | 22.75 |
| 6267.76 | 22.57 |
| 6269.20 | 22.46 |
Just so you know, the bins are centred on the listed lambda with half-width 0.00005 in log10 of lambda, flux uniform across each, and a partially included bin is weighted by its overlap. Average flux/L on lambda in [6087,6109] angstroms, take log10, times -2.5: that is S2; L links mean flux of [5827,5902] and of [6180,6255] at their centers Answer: 0.08 mag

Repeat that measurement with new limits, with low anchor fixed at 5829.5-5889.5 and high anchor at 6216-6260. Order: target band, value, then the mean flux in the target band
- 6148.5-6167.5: 0.05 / 23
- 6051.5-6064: 0.05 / 23.5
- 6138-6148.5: 0.06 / 22.9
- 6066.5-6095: 0.07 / 23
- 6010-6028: 0.03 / 24.3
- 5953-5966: -0.01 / 25.5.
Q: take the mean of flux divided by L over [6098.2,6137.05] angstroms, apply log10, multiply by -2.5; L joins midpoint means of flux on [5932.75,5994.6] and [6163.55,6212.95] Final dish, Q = 0.05 mag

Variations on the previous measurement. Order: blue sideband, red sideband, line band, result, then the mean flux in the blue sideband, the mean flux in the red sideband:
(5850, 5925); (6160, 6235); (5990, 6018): 0.01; 26.2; 23.6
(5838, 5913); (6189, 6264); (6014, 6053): 0.04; 26.1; 23.6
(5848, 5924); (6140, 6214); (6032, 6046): 0.04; 26.2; 23.4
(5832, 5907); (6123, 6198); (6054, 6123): 0.04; 26.1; 23.3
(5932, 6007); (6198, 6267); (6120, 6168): 0.05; 25.4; 23.5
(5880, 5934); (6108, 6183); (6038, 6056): 0.03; 26.5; 23.2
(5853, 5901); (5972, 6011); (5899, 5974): -0.02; 25.9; 25.2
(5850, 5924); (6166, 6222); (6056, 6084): 0.06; 26.2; 23.6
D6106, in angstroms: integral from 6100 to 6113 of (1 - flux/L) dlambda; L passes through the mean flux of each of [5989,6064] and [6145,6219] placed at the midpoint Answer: 0.5 angstroms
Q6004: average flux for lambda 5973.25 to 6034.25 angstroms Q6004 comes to 24.8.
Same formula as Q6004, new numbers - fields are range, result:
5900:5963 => 26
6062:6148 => 23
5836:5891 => 25.9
